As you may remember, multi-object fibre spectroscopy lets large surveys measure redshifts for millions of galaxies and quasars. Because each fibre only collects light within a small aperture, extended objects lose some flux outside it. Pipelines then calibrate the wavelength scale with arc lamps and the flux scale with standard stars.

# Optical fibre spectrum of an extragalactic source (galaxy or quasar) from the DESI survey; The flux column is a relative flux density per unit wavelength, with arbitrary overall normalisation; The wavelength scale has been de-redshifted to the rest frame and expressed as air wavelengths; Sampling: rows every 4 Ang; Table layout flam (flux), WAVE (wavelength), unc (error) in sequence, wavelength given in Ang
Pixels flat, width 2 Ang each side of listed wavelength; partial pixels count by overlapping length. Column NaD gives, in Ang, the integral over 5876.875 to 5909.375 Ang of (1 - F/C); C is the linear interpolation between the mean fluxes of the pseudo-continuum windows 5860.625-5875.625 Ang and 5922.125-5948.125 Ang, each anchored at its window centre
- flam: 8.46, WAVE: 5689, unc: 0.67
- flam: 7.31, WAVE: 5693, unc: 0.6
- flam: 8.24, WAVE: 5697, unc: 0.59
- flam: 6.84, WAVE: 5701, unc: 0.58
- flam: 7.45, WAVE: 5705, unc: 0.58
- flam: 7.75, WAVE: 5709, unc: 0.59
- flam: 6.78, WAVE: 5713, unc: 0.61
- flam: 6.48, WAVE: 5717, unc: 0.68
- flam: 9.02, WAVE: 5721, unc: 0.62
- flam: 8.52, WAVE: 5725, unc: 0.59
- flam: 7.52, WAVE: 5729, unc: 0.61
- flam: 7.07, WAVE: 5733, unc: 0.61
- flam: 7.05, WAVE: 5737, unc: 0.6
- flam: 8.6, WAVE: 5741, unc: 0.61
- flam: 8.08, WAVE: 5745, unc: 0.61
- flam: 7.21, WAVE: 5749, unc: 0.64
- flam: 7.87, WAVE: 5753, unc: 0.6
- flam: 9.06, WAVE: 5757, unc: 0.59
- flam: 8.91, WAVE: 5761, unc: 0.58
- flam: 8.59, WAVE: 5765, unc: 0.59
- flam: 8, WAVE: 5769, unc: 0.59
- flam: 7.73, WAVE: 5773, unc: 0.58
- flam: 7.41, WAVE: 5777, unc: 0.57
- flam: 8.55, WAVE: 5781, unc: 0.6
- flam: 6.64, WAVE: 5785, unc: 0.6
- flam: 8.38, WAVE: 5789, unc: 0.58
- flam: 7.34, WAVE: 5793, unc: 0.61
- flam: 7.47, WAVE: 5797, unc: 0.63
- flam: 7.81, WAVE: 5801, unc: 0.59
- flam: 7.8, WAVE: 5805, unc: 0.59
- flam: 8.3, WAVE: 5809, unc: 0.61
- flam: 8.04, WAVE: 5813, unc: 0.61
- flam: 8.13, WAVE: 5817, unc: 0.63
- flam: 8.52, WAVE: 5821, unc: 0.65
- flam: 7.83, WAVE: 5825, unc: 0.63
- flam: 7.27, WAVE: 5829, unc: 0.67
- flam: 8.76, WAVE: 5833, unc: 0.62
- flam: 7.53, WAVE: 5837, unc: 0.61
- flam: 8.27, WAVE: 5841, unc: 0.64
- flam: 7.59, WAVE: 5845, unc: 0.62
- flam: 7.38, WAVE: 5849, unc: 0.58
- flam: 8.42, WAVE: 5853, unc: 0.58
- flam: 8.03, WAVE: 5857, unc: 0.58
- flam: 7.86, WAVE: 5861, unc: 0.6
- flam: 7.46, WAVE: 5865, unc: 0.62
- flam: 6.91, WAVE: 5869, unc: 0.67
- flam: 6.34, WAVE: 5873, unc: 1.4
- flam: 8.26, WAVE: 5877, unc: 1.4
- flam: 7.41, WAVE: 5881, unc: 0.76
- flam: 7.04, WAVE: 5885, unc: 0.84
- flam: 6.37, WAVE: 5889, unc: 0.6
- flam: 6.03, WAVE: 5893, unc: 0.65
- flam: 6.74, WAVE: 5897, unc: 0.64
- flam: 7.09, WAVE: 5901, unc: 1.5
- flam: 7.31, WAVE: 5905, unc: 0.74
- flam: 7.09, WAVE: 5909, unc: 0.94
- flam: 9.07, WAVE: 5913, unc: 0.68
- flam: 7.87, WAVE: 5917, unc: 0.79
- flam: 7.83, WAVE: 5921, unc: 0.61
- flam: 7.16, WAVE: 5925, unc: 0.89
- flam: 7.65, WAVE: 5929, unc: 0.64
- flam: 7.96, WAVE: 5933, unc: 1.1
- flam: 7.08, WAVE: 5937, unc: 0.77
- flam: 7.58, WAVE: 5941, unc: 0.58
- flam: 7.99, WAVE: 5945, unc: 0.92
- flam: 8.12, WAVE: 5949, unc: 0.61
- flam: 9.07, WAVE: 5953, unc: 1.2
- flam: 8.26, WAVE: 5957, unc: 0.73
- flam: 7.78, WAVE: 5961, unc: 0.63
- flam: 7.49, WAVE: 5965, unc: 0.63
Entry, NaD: 1.5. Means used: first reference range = 7.11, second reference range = 7.6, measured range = 6.96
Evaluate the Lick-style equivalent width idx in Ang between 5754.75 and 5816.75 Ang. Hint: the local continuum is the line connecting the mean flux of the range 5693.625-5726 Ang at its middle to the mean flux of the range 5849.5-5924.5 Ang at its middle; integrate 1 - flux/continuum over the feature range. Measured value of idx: -4.1 Ang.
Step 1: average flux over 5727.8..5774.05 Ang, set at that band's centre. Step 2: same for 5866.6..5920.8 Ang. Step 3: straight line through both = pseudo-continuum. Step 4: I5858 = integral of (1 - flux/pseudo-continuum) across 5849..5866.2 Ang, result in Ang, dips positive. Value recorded -1.1 Ang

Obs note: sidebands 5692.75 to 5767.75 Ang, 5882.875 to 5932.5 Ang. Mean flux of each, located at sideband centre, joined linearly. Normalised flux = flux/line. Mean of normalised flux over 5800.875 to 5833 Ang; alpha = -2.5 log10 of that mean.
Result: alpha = -0.06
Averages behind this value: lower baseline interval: 7.82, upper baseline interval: 7.29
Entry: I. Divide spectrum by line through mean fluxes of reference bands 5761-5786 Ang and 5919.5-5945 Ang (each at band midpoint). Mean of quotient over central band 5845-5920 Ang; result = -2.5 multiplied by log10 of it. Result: 0.04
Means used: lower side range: 7.95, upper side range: 7.57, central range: 7.38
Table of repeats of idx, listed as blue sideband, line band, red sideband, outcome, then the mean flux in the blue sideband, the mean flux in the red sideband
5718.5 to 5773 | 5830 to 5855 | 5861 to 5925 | -1.4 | 8.09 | 7.27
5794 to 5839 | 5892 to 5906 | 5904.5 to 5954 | 1.9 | 7.94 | 7.82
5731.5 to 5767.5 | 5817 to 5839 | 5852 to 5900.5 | -1.3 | 8.06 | 7.21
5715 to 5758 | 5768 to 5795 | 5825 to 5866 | 0.5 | 7.83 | 7.87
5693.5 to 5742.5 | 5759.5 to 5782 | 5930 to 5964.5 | -1.4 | 7.59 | 7.95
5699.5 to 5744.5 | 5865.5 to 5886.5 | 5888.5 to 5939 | 0.5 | 7.58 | 7.36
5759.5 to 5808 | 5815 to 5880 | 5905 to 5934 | 0.4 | 7.88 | 7.76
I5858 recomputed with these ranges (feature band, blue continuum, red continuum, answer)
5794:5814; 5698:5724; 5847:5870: -0.6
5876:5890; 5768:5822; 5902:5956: 1.0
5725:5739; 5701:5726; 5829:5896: 0.3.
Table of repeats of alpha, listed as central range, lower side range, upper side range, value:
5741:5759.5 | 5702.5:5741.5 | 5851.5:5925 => -0.08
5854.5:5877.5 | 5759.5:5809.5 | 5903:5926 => 0.05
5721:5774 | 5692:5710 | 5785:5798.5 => -0.07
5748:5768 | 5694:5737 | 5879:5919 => -0.12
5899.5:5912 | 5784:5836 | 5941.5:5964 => 0.11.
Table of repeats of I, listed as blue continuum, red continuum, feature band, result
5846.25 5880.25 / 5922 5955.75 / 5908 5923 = -0.04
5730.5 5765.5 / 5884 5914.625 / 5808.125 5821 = -0.08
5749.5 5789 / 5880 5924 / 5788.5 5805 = 0.03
